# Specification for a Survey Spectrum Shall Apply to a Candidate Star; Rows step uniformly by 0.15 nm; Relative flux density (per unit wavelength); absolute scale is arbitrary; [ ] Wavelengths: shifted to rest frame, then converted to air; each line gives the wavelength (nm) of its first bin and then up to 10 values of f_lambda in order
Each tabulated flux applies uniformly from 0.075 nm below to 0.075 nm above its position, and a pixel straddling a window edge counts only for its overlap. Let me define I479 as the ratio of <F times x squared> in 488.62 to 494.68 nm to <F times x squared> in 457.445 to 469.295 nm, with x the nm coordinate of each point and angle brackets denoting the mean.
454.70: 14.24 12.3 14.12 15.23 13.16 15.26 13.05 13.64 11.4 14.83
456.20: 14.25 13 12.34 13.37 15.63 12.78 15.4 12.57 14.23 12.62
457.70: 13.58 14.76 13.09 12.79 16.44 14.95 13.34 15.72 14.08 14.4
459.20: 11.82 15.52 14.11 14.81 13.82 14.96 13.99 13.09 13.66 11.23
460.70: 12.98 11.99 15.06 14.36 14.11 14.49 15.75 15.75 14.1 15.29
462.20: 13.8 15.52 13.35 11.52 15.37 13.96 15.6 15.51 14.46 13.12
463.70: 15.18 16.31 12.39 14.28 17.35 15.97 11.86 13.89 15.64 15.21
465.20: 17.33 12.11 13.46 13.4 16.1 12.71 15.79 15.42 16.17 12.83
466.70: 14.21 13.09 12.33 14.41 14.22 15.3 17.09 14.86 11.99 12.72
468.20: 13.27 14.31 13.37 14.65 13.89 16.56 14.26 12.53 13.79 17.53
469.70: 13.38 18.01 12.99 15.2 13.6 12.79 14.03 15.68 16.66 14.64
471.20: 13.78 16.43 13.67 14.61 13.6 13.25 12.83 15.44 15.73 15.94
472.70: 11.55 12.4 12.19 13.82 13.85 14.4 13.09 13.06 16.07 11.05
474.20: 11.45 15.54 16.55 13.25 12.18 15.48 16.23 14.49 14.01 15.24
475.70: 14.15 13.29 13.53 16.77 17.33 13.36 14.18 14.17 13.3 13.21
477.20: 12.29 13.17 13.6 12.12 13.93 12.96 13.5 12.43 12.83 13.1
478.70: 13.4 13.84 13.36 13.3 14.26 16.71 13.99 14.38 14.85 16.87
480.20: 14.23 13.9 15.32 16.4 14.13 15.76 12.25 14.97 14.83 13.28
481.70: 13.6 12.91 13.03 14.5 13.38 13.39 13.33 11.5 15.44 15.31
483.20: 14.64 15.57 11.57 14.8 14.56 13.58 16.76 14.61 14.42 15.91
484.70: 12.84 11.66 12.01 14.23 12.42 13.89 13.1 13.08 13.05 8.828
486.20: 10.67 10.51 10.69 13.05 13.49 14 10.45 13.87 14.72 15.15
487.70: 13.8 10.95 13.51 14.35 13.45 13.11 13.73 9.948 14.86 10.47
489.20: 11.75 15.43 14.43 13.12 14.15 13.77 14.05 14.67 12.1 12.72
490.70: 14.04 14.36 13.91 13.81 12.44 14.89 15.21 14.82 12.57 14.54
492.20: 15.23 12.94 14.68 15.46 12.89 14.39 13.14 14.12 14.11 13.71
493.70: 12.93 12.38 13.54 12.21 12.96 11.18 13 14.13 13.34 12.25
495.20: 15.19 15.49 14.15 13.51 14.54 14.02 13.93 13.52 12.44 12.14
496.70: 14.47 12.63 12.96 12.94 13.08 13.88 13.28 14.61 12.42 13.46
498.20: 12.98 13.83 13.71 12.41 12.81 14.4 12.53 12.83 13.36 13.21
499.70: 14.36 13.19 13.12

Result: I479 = 1.07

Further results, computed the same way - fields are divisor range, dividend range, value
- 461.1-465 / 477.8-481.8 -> 1.04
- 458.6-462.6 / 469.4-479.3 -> 1.05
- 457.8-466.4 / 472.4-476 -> 1.02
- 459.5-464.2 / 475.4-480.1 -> 1.05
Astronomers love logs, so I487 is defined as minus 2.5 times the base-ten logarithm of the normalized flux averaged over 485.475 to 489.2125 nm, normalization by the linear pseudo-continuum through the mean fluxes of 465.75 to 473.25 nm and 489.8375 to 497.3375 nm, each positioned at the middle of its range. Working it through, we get 0.098 mag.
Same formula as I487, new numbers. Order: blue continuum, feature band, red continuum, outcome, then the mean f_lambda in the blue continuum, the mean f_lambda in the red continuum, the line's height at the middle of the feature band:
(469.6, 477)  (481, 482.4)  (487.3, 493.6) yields 0.02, 14.3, 13.7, 14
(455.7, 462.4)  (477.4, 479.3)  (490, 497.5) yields 0.04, 14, 13.6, 13.8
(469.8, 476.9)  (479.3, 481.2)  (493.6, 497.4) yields -0.07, 14.3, 13.3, 14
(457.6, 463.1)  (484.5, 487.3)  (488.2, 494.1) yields 0.10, 14.1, 13.6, 13.7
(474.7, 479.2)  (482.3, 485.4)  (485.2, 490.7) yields -0.05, 13.8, 12.9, 13.3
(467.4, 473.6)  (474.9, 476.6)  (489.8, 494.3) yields -0.05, 14.3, 13.8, 14.2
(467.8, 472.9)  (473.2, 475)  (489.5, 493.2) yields 0.03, 14.3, 13.9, 14.2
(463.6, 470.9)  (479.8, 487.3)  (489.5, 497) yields 0.03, 14.5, 13.7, 14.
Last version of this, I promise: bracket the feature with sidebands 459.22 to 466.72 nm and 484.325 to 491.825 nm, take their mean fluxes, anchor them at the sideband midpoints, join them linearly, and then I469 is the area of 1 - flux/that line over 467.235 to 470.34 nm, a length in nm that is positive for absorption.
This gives -0.08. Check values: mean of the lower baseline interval 14.4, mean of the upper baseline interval 13.2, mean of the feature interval 14.5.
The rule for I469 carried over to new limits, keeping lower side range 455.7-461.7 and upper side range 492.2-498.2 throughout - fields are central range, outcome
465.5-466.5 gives -0.07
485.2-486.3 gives 0.12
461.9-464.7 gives -0.13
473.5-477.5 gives -0.11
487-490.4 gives 0.06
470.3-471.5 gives -0.08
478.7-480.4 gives -0.10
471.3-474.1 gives -0.02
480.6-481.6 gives -0.06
